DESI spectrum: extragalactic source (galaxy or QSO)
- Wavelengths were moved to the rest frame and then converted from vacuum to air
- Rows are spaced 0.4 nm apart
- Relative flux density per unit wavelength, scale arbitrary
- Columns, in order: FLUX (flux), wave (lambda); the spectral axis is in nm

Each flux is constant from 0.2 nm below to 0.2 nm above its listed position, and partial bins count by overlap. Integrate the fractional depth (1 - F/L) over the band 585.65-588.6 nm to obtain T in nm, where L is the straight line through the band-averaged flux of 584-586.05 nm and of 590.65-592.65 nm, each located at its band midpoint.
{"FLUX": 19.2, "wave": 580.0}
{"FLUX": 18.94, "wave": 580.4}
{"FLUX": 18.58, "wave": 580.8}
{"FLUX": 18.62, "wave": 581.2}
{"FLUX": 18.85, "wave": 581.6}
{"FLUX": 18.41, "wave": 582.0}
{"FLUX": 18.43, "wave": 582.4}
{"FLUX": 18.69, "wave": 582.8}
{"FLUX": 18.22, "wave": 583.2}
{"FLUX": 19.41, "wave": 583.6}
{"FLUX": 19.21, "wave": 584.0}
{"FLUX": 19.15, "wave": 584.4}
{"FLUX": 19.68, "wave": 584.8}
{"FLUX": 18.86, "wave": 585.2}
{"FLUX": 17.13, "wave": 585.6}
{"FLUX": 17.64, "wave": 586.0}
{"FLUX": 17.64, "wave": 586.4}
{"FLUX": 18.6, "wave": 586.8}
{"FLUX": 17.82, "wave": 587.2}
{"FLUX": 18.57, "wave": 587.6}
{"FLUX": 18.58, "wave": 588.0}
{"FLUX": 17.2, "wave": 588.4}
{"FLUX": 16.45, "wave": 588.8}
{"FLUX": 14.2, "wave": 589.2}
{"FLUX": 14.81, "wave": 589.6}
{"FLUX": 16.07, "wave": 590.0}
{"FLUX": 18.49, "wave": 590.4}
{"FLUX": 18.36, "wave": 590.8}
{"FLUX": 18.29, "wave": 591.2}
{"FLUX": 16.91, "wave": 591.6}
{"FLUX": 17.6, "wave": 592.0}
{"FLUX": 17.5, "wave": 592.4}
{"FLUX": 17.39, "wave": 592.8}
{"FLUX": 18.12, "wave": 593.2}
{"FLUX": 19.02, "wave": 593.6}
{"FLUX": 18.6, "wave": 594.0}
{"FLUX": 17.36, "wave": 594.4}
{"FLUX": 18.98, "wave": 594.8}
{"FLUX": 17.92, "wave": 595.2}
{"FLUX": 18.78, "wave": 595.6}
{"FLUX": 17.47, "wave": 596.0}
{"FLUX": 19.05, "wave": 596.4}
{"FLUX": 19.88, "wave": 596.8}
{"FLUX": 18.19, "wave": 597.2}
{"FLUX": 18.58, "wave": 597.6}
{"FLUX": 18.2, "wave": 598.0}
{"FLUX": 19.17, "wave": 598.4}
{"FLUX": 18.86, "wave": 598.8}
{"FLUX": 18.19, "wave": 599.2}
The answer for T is 0.06 nm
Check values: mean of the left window 18.6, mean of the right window 17.7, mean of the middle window 18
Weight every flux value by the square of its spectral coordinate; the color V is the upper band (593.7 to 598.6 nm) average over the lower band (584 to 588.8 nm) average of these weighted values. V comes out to 1.1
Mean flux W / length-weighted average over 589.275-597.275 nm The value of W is 17.9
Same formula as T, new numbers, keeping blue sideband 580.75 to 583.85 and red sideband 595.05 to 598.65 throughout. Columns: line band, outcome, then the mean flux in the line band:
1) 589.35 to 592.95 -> 0.27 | 17.2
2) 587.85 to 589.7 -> 0.24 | 16.3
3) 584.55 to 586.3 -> 0.03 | 18.3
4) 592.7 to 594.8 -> 0.04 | 18.2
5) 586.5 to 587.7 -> 0.03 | 18.3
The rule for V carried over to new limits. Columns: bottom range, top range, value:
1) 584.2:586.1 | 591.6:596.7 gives 1.01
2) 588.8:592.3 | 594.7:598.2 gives 1.12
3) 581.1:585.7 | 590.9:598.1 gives 1.01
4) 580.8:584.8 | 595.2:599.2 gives 1.04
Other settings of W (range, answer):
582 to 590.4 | 17.8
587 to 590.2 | 16.7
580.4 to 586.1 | 18.7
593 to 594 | 18.6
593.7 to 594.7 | 18.2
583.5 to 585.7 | 19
